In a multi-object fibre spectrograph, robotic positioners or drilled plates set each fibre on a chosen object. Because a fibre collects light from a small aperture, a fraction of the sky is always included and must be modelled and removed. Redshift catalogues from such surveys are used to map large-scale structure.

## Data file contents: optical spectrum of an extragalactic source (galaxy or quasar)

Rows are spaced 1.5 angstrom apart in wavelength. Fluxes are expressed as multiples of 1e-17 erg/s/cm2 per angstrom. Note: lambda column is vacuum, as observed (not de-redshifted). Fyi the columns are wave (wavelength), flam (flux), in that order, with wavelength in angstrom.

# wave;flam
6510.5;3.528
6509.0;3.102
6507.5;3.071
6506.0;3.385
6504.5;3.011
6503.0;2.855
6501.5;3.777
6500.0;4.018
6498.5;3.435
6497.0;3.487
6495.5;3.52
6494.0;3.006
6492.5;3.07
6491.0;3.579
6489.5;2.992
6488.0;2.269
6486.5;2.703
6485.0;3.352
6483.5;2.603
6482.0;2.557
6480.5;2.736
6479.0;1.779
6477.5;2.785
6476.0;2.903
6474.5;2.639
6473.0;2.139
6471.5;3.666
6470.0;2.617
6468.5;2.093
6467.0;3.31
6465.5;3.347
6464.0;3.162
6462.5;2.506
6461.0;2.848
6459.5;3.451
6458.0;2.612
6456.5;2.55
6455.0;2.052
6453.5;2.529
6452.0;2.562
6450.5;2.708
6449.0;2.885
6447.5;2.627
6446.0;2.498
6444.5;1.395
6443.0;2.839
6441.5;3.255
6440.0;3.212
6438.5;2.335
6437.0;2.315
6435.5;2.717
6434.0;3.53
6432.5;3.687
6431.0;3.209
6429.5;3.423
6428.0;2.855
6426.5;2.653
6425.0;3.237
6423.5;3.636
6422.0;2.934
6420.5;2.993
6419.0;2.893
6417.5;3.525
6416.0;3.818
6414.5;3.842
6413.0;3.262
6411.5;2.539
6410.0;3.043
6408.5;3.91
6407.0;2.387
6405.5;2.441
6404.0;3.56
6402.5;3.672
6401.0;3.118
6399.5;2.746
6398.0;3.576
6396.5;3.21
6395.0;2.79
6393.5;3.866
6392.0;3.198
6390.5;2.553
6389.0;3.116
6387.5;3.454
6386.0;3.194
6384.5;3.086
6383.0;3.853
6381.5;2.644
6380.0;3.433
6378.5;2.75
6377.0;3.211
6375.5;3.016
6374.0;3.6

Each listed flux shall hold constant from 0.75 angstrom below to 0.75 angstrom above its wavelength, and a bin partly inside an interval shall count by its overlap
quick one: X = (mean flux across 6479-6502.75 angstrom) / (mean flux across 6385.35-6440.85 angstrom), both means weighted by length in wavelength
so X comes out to 0.98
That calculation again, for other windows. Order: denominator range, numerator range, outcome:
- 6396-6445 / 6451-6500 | 0.92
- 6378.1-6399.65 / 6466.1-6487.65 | 0.85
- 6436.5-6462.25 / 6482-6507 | 1.21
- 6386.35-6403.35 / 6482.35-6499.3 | 0.96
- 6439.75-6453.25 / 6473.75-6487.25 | 1.01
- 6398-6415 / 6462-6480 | 0.87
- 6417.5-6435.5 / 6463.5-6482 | 0.86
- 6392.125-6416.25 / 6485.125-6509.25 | 1.00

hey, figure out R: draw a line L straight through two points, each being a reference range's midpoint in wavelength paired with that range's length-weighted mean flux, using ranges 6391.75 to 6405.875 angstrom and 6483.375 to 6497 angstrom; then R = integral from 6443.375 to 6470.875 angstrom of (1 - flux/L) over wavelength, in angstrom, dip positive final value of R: 4.1 angstrom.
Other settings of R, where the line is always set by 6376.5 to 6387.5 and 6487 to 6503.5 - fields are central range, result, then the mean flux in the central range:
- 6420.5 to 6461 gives 4.9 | 2.84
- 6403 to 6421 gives 0.1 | 3.19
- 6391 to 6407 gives 0.2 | 3.17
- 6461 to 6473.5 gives 1.5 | 2.87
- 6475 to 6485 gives 2.0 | 2.62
